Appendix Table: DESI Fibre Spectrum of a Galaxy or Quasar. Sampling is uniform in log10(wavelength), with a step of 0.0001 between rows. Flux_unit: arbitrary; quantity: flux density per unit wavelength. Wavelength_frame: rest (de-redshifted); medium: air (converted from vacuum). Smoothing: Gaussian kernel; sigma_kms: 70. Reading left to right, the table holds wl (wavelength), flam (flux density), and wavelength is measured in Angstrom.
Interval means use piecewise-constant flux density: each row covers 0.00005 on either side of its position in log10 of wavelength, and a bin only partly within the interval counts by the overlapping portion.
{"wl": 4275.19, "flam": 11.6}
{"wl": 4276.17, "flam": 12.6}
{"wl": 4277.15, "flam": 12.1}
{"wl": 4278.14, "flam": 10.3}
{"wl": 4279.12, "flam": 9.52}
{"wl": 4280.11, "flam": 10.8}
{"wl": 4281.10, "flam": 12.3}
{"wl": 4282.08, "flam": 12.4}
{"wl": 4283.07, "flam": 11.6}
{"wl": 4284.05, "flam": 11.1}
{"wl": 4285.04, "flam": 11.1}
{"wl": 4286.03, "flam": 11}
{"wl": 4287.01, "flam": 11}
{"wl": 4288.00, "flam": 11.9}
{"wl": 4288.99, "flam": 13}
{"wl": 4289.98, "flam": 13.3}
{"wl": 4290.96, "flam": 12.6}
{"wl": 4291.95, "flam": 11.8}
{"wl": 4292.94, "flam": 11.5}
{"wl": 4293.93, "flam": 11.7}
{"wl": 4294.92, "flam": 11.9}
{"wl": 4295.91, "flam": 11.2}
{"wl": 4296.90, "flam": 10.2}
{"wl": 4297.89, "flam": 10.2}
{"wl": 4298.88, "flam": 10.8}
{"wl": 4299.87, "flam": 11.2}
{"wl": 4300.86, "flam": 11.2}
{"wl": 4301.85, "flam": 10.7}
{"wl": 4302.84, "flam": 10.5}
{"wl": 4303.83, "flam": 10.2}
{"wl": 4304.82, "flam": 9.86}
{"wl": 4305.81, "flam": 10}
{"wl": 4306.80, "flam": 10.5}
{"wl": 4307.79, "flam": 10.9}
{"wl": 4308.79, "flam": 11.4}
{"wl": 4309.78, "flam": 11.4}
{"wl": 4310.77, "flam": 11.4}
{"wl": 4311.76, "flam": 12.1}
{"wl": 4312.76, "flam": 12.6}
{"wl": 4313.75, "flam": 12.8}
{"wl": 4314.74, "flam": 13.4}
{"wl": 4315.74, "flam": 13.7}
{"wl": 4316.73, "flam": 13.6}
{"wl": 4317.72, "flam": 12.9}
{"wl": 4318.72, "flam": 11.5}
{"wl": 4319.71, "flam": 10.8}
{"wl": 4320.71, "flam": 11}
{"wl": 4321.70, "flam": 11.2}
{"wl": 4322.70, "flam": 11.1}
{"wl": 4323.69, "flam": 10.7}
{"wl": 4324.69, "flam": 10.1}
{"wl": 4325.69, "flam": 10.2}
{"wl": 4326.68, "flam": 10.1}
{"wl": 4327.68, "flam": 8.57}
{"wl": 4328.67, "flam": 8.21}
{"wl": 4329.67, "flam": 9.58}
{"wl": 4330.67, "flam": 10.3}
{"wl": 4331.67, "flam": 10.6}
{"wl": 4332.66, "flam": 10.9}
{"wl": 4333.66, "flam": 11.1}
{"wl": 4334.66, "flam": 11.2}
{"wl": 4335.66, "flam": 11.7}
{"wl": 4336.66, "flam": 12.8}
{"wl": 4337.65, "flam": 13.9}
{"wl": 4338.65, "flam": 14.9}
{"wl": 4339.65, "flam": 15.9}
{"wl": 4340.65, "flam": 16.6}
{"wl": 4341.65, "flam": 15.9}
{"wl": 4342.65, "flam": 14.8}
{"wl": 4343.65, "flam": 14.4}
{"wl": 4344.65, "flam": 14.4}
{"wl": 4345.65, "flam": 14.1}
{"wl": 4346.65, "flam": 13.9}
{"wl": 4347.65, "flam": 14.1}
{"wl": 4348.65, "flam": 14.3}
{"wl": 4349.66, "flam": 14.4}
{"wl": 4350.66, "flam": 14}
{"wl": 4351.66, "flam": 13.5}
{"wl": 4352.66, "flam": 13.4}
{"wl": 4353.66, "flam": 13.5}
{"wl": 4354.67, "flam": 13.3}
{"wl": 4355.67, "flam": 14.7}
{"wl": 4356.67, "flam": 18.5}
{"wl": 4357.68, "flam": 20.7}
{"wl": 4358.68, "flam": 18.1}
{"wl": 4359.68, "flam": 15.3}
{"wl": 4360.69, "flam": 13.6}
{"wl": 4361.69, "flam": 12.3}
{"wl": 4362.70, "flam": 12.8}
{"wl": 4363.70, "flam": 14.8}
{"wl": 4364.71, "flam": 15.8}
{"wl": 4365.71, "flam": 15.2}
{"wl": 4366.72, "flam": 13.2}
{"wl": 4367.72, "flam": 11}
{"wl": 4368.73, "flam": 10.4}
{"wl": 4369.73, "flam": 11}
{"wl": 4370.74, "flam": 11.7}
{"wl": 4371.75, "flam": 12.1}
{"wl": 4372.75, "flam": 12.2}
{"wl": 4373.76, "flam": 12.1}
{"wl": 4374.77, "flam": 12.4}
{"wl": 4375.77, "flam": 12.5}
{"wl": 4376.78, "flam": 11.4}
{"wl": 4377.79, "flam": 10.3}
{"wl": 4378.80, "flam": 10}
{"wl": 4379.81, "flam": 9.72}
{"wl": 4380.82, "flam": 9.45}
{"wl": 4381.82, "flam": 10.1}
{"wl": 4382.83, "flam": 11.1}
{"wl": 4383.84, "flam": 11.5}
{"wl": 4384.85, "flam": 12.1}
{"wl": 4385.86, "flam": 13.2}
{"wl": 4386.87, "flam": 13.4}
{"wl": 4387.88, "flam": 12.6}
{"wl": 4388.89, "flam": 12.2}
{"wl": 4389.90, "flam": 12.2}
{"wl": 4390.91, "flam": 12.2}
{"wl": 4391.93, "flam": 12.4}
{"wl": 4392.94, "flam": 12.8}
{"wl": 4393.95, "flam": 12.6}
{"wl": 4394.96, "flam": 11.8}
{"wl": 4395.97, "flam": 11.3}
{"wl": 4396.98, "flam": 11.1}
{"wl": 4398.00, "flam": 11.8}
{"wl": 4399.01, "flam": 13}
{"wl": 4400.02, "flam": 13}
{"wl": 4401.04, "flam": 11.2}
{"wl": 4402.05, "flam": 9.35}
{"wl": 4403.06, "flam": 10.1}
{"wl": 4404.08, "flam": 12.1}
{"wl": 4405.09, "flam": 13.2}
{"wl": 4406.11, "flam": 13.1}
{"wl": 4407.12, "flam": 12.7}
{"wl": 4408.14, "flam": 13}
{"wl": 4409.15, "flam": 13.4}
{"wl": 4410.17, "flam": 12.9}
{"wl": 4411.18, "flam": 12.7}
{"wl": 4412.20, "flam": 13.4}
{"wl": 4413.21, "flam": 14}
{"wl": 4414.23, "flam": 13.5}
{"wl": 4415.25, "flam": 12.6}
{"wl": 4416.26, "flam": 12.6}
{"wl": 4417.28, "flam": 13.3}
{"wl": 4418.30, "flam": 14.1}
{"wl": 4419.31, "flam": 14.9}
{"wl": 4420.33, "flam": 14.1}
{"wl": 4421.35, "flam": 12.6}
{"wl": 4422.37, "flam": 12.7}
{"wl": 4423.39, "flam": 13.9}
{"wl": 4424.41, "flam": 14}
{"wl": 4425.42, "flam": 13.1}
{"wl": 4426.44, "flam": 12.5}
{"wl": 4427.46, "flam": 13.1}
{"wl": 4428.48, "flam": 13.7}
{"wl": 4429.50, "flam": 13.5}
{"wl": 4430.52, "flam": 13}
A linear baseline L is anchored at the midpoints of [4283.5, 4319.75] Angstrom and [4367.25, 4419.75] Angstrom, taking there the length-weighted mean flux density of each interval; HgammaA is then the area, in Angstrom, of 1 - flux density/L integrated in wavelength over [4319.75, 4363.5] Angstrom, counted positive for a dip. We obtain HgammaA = -4.92 Angstrom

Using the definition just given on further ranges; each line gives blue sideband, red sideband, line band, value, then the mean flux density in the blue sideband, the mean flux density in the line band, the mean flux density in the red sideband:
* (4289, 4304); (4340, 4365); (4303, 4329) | 2.8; 11.3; 11.2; 14.8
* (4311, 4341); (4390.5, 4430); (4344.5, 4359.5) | -3.6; 11.8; 15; 12.8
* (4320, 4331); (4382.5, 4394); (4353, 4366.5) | -4.6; 10.1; 15.2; 12.4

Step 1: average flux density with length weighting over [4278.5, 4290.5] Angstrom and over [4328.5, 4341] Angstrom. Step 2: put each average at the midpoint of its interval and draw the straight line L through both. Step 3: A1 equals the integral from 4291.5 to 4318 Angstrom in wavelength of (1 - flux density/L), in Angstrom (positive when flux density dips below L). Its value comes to 0.82 Angstrom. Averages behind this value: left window 11.6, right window 12.2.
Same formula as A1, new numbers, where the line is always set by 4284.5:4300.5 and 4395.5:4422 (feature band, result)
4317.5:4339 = 1.55 Angstrom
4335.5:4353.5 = -3.42 Angstrom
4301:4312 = 0.81 Angstrom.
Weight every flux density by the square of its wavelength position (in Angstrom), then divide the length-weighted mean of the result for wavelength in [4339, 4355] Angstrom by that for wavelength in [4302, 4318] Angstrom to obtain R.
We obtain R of 1.3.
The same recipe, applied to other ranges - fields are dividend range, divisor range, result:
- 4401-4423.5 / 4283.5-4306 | 1.21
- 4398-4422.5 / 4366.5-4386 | 1.15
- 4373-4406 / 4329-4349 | 0.91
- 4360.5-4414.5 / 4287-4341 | 1.09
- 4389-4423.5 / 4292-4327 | 1.17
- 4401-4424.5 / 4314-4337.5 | 1.20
